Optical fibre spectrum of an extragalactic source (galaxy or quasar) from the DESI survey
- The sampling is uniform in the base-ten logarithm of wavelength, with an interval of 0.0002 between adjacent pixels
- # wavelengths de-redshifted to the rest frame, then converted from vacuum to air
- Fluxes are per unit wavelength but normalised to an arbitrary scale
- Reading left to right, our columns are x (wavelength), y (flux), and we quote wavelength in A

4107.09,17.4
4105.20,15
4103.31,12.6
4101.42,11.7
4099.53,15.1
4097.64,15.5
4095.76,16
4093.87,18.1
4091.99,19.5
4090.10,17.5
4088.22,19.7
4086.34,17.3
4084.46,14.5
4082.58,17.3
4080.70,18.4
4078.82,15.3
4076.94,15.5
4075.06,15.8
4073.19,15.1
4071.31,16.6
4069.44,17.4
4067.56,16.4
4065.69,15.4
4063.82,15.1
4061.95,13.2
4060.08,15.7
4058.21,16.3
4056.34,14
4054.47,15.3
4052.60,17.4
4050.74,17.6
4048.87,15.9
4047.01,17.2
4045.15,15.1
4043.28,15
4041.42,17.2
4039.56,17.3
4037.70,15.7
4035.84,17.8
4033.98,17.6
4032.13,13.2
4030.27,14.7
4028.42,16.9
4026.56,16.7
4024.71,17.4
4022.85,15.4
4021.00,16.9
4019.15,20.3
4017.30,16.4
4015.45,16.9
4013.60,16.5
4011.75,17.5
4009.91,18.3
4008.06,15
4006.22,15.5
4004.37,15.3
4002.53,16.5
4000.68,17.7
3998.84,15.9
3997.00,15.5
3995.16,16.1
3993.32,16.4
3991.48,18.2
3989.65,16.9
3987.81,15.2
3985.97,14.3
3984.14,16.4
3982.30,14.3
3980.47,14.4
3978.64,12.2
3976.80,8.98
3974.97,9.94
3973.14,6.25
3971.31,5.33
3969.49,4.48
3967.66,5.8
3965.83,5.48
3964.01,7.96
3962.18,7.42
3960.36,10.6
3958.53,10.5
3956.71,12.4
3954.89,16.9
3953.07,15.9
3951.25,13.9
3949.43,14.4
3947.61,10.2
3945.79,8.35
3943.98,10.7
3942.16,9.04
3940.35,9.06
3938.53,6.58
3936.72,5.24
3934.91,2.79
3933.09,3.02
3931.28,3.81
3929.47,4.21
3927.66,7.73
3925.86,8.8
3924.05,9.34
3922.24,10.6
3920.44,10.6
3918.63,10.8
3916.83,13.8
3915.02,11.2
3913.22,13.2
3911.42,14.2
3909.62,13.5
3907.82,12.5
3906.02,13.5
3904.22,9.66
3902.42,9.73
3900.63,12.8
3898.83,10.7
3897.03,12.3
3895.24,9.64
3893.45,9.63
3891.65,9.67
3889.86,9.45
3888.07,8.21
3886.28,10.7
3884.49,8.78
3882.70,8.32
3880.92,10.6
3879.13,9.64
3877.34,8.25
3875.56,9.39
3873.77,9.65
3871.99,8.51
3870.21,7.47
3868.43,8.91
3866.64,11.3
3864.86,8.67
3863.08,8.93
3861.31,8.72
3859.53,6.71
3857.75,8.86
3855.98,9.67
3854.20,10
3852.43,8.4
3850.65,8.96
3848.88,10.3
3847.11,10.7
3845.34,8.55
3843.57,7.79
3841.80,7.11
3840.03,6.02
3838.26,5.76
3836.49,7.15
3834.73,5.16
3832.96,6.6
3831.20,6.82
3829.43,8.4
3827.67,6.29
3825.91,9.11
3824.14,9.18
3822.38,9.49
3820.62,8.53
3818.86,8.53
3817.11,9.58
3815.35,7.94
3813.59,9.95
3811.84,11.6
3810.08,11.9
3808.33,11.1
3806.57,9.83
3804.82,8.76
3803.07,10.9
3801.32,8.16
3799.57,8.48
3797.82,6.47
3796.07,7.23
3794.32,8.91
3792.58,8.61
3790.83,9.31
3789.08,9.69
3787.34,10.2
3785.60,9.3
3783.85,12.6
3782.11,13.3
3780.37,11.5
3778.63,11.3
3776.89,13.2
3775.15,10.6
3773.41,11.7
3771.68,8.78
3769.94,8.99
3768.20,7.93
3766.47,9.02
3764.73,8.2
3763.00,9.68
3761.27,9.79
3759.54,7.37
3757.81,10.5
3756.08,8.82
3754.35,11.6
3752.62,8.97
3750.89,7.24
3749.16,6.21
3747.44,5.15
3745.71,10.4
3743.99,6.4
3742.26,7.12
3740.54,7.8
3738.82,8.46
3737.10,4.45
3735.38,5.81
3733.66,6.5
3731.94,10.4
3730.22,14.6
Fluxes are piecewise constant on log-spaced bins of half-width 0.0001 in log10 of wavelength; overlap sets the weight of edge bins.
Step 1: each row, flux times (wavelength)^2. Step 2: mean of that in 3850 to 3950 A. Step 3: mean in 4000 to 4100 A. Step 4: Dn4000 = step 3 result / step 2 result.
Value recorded 1.88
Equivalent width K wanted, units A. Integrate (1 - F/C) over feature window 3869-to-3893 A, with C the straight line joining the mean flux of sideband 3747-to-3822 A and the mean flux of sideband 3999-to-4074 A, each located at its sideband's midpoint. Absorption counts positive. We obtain 5.9 A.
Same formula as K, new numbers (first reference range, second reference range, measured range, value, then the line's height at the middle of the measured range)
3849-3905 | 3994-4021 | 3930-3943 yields 7.33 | 12.7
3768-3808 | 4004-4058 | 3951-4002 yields 9.03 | 15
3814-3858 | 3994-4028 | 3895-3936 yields 6.81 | 12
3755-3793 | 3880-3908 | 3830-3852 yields 5.60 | 10.2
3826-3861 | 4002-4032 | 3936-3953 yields 3.82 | 12.9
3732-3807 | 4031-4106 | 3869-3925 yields 7.00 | 12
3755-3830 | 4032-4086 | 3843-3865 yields 4.16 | 11.1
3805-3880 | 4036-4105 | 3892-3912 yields -1.72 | 10.6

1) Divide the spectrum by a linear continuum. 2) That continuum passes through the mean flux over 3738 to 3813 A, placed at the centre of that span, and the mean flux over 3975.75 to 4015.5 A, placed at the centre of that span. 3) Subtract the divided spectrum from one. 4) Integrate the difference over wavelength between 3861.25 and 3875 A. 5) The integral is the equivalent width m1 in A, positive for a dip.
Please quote 3.4 A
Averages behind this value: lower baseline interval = 9.38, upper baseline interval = 15.6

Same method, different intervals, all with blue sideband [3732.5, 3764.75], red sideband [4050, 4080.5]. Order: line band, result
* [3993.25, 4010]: -2.22 A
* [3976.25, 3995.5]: -1.50 A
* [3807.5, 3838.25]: 3.67 A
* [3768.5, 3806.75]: -4.27 A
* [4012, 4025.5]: -2.28 A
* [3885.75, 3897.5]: 1.70 A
